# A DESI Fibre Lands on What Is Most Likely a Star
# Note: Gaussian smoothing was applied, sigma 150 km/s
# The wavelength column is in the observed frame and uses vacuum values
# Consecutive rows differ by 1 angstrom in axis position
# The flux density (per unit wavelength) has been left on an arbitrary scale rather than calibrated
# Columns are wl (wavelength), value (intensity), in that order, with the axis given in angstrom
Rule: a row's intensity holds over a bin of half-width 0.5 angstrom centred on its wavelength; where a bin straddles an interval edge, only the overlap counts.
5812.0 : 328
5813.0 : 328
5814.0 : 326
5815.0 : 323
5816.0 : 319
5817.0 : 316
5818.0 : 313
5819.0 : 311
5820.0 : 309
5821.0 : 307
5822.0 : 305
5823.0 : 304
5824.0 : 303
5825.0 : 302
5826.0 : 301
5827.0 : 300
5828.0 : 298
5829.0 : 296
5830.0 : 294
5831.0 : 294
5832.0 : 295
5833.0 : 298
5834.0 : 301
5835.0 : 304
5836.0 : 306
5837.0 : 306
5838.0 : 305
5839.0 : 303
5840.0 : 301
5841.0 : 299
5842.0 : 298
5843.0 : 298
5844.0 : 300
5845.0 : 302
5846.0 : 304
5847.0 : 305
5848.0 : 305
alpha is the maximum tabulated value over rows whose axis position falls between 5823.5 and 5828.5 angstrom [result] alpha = 303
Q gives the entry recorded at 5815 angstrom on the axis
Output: 323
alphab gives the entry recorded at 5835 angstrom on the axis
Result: 304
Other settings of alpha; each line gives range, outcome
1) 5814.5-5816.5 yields 323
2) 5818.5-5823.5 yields 311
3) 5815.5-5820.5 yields 319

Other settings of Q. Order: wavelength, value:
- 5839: 303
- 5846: 304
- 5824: 303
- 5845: 302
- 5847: 305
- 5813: 328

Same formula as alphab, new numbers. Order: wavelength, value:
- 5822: 305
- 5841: 299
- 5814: 326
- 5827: 300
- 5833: 298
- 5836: 306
